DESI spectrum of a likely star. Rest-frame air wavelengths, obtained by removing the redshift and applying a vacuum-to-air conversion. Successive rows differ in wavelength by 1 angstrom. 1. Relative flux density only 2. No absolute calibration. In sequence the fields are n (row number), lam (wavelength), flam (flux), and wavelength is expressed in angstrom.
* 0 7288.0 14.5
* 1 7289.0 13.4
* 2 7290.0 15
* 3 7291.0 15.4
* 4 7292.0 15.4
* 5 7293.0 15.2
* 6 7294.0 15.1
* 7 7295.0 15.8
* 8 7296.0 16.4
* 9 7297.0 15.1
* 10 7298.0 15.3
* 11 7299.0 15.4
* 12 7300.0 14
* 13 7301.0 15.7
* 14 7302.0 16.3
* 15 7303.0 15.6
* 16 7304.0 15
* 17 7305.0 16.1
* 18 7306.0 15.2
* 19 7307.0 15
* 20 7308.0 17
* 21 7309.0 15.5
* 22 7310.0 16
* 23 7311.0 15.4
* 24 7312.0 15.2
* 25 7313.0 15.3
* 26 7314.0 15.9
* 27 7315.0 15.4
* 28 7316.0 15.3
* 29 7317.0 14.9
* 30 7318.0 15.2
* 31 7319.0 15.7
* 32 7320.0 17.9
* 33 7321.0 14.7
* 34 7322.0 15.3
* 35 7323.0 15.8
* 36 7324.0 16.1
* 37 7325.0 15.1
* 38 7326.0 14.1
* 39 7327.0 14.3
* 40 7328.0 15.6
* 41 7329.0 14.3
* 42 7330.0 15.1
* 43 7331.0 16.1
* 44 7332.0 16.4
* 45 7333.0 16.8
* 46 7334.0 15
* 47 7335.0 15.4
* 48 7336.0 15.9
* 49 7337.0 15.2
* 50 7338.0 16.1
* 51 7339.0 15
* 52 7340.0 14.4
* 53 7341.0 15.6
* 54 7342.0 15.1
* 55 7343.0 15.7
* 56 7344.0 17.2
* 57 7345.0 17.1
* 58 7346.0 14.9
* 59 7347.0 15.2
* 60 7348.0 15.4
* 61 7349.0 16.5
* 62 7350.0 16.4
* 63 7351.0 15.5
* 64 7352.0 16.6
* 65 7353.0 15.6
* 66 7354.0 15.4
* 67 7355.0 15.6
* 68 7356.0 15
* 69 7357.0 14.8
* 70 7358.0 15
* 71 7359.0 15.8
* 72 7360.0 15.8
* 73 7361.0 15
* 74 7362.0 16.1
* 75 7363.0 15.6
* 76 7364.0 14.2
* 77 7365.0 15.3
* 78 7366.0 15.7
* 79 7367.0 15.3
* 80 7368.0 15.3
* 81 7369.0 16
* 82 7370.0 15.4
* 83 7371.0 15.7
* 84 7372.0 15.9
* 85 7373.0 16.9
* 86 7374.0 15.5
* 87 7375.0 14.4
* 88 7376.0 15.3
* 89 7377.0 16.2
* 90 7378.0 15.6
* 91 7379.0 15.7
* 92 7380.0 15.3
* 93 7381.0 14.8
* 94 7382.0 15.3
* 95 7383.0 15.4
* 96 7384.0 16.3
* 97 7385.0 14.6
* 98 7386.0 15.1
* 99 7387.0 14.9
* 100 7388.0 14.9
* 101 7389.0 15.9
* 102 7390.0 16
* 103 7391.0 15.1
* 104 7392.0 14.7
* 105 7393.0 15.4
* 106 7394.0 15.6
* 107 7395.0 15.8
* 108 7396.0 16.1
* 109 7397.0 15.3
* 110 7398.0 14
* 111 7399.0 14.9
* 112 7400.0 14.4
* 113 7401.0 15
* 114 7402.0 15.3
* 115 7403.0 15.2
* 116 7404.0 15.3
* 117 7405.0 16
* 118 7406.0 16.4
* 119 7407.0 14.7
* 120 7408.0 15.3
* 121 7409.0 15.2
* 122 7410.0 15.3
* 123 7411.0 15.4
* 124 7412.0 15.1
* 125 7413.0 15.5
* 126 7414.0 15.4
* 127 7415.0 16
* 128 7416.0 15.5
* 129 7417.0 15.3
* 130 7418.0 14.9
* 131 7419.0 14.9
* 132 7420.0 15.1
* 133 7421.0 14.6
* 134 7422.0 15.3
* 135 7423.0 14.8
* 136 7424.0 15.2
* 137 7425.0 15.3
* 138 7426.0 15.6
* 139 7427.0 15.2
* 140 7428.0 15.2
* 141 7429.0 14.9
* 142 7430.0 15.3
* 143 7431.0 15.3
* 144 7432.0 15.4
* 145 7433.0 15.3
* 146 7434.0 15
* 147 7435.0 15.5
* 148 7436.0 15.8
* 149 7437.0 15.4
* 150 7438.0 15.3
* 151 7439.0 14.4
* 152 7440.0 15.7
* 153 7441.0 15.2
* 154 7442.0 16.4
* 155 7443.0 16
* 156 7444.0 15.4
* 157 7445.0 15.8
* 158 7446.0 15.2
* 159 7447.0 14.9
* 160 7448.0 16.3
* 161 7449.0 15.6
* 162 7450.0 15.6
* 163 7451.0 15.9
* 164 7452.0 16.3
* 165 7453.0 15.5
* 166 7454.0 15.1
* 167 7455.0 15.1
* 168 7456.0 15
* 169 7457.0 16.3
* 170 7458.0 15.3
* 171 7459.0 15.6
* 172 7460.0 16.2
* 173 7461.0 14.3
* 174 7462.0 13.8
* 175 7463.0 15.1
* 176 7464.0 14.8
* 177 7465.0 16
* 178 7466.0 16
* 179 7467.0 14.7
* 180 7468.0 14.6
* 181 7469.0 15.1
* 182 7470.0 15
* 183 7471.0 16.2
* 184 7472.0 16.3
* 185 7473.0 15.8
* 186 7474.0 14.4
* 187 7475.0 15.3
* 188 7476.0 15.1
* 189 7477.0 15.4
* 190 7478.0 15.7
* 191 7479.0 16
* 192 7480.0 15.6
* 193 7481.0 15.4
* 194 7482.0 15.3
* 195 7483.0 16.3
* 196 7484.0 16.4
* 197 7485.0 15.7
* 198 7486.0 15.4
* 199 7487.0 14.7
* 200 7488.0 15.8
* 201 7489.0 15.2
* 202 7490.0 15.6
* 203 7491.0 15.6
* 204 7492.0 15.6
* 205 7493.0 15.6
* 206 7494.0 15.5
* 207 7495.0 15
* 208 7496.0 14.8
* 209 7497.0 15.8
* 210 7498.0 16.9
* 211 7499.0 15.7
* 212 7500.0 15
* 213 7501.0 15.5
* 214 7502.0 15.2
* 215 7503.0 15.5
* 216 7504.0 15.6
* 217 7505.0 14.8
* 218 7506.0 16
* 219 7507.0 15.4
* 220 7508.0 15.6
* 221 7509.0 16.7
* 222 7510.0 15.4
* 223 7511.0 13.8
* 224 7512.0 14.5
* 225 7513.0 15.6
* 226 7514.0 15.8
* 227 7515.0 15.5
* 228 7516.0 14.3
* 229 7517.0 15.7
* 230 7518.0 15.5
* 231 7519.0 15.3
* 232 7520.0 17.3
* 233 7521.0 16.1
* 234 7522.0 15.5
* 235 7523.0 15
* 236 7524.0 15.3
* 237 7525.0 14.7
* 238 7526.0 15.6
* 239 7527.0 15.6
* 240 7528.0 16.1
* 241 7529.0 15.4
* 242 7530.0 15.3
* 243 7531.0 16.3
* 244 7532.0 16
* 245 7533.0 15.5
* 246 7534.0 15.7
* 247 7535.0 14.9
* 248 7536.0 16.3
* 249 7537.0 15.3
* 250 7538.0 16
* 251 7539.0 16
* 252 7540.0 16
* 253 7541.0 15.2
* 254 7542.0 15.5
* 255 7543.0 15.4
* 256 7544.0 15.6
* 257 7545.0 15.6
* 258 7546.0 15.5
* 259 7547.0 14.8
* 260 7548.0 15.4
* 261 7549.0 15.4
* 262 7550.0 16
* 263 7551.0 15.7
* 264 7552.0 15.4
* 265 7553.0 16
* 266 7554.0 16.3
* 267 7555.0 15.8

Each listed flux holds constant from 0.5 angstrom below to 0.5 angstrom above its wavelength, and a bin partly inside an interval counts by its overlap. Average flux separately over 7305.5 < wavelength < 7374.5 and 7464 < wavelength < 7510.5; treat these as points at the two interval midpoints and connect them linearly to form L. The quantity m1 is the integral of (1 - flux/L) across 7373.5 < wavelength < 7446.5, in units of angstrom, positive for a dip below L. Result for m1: 1.1 angstrom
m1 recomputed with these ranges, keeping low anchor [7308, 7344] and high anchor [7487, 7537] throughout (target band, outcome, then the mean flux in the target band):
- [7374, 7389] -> 0.2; 15.3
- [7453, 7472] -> 0.3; 15.3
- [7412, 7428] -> 0.3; 15.2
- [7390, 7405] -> 0.3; 15.2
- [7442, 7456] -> -0.1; 15.6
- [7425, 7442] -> 0.2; 15.3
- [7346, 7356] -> -0.1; 15.7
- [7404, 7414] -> 0.0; 15.4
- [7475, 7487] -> -0.1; 15.6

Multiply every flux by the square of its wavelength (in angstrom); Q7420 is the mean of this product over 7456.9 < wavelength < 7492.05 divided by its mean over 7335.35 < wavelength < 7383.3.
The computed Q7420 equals 1.02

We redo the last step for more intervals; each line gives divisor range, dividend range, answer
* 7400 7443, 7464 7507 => 1.03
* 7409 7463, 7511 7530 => 1.03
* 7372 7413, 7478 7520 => 1.04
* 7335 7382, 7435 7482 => 1.02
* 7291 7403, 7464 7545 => 1.05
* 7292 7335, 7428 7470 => 1.03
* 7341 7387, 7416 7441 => 0.99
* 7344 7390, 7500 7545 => 1.04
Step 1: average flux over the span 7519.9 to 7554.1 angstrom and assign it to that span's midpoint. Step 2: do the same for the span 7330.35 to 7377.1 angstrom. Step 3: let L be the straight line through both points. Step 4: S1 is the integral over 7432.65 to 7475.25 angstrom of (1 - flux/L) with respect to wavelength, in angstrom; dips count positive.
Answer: 0.6 angstrom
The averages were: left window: 15.6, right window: 15.6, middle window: 15.4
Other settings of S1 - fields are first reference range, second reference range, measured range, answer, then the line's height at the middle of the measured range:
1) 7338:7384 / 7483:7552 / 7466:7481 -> 0.1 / 15.5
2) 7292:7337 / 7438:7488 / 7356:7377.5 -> 0.0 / 15.5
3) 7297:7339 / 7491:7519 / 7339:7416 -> 0.1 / 15.5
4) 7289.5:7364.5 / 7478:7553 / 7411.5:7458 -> 0.4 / 15.5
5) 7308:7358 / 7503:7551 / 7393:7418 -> 0.4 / 15.5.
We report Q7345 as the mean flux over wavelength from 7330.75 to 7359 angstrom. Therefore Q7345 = 15.7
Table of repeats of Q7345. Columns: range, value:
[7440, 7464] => 15.5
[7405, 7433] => 15.3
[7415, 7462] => 15.4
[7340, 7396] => 15.5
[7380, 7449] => 15.3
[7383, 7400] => 15.3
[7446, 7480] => 15.4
